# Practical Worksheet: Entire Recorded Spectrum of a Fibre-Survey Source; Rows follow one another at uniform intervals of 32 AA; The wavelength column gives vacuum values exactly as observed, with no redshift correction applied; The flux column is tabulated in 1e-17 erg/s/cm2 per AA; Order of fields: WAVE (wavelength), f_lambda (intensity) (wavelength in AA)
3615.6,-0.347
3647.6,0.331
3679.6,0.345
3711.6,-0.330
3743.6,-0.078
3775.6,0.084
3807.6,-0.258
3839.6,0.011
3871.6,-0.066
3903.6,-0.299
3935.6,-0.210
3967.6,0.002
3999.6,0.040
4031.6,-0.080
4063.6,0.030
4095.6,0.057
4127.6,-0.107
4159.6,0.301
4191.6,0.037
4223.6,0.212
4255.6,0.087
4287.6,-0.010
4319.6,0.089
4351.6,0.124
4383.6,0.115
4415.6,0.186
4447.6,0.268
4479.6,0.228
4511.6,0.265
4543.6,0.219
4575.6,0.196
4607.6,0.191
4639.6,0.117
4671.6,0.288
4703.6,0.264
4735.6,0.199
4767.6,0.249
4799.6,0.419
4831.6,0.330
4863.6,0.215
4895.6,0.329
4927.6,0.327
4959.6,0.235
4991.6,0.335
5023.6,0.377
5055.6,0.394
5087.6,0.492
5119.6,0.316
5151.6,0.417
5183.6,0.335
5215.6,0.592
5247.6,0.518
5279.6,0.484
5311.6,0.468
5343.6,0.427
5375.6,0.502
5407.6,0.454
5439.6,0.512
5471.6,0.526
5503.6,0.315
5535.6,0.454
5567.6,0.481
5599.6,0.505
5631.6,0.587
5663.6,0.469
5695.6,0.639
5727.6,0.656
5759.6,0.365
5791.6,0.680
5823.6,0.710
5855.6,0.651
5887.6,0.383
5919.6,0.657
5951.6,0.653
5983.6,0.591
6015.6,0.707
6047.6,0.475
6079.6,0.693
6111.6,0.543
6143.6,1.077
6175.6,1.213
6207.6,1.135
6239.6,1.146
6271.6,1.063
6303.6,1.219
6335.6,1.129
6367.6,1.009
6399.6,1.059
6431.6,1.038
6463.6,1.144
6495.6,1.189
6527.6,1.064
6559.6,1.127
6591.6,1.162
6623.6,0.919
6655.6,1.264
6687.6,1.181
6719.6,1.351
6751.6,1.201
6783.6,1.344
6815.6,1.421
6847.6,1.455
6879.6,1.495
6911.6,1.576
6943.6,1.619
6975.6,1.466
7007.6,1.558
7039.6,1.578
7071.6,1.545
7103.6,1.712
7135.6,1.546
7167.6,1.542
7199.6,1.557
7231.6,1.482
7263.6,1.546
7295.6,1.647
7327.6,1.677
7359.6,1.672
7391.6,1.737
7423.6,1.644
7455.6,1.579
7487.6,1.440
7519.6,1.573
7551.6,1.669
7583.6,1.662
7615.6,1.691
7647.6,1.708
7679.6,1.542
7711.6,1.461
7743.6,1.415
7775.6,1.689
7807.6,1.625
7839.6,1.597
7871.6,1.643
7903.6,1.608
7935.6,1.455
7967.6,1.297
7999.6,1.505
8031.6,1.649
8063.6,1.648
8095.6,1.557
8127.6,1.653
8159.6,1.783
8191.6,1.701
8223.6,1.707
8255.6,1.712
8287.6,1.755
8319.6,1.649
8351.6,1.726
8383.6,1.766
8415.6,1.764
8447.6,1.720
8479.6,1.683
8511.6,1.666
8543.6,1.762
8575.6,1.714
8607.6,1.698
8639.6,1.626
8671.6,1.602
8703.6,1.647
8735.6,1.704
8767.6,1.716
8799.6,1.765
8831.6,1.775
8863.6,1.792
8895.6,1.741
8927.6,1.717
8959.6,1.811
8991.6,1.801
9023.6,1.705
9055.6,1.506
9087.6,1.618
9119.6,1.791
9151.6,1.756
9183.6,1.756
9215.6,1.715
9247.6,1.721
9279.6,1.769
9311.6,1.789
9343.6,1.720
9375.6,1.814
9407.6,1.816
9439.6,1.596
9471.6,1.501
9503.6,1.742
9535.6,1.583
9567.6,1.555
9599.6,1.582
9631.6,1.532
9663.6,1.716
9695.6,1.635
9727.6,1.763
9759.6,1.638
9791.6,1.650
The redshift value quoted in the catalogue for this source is 0.538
